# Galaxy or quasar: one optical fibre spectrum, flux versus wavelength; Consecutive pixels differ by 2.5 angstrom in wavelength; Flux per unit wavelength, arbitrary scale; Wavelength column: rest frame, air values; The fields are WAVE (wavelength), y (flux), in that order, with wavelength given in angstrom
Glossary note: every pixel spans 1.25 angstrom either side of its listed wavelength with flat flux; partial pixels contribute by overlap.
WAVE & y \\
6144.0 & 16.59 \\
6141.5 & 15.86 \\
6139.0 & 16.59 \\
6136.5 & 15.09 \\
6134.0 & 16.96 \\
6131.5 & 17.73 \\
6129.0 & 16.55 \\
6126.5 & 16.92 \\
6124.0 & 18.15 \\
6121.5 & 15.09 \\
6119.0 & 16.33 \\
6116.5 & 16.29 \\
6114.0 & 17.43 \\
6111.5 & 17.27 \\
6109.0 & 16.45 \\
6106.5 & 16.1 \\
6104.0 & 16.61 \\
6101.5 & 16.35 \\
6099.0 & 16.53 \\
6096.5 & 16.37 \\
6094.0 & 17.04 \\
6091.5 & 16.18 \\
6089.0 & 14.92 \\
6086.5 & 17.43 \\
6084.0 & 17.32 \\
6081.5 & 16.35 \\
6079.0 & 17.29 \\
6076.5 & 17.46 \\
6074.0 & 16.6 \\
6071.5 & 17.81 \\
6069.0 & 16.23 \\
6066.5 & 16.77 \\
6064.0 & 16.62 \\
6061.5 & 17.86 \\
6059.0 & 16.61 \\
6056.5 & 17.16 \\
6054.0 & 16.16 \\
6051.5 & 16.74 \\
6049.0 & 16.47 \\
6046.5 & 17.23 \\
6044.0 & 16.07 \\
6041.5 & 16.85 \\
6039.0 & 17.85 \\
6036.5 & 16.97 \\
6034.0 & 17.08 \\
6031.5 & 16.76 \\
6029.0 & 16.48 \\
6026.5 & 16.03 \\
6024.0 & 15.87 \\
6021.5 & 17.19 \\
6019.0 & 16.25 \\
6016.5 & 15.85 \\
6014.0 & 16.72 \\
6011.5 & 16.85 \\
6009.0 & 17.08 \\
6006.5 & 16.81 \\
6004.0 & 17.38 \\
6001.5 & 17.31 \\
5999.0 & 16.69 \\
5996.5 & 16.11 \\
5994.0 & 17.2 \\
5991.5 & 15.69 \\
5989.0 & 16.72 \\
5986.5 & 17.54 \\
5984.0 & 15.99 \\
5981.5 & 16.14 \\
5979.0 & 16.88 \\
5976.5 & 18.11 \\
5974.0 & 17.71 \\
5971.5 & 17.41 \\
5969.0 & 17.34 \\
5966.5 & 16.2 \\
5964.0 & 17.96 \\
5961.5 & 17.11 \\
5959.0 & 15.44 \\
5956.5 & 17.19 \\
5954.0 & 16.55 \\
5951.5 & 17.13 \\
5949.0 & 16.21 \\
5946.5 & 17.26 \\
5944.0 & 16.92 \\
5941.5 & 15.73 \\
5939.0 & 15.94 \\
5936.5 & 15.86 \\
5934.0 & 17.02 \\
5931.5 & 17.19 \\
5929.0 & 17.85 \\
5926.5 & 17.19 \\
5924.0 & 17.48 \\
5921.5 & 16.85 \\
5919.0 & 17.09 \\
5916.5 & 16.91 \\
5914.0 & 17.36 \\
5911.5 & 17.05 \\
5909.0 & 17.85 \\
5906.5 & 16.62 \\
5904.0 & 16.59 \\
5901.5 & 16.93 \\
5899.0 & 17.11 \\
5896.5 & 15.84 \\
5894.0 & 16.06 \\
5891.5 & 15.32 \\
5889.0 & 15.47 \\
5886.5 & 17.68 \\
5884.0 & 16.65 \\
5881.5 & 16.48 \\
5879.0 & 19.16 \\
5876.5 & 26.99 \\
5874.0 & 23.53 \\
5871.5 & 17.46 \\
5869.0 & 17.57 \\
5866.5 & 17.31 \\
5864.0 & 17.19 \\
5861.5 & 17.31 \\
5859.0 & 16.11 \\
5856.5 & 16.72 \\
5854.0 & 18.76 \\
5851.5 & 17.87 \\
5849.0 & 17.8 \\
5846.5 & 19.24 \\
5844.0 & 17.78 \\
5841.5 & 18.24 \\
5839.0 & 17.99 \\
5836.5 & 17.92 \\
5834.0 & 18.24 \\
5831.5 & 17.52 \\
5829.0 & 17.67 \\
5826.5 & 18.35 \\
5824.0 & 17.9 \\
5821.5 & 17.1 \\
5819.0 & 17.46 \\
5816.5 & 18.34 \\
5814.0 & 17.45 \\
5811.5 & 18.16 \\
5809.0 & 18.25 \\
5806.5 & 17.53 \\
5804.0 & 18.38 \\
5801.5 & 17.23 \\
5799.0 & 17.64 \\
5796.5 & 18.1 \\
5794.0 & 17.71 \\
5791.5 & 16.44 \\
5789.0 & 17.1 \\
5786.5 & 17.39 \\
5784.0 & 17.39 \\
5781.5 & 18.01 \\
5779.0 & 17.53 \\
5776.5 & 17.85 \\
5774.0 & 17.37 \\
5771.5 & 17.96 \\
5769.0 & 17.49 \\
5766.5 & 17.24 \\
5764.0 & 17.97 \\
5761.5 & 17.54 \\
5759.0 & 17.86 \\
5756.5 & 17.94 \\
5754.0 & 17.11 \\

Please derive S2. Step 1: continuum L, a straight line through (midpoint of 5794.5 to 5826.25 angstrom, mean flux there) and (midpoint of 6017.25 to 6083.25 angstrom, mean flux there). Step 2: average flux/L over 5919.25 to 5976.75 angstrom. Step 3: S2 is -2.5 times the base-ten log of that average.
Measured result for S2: 0.02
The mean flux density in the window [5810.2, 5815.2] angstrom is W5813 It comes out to 17.8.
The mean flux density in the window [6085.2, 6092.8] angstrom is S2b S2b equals 16.2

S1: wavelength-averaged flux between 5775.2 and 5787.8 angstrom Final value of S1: 17.6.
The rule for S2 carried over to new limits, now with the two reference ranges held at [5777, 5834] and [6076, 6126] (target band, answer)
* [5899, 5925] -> 0.01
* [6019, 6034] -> 0.03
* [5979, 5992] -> 0.04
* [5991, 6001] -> 0.03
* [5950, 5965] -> 0.02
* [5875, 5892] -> -0.06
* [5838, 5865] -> -0.01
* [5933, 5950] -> 0.05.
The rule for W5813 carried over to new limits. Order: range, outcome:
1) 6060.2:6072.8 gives 17.1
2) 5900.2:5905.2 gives 16.8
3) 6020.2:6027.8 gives 16.4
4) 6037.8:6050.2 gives 16.9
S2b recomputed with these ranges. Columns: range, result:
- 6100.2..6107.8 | 16.4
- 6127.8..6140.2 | 16.6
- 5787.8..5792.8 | 16.8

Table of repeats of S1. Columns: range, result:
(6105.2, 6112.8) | 16.6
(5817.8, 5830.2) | 17.7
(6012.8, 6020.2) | 16.3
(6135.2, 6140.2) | 15.8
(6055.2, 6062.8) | 17.2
